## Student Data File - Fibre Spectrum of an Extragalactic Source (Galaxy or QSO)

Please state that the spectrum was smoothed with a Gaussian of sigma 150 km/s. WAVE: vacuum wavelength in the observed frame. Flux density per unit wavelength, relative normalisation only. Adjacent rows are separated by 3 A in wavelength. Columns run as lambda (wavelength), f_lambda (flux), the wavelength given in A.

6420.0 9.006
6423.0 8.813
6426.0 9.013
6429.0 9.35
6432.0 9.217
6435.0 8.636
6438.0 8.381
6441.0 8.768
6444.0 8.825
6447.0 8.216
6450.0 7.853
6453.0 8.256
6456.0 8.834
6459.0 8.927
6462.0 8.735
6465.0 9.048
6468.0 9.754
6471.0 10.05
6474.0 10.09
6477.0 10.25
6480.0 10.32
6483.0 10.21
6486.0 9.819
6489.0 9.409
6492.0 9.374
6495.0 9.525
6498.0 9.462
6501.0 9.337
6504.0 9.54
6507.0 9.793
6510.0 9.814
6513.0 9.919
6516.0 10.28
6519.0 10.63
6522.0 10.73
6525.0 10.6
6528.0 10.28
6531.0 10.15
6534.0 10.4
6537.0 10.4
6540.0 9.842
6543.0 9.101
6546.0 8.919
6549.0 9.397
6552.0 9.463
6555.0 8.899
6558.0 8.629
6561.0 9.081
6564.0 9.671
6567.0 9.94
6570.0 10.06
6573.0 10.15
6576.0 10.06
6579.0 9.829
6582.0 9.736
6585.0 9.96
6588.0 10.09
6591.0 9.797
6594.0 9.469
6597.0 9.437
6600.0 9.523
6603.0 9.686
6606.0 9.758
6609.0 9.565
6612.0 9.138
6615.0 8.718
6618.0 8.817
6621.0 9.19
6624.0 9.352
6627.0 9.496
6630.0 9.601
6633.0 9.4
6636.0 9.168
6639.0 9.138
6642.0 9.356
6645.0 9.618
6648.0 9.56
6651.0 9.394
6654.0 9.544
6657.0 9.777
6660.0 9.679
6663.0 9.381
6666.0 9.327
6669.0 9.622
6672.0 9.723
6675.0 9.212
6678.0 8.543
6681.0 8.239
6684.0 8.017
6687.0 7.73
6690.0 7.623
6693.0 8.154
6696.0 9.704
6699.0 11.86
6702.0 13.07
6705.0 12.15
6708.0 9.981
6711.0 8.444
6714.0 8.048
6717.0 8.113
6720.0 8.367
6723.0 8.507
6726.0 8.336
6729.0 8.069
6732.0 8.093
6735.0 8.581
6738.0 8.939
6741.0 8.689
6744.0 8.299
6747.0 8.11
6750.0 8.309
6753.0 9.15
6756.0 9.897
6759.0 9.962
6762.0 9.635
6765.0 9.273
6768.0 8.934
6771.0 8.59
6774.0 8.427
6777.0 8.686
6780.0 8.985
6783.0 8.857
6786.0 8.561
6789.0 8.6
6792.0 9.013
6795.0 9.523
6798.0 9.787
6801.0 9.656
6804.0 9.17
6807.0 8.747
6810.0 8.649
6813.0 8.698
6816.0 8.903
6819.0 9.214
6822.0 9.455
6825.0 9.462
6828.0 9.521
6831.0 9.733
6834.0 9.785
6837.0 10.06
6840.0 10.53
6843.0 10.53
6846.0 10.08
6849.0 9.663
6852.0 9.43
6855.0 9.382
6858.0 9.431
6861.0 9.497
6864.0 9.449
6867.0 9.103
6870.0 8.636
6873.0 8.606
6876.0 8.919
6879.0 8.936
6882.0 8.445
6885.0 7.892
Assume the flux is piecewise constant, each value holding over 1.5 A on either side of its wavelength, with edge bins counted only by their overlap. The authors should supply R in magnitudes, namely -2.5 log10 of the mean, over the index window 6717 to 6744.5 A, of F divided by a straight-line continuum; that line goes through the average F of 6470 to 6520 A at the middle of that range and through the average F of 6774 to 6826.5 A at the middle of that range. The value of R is 0.10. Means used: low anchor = 9.86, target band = 8.42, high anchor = 9.04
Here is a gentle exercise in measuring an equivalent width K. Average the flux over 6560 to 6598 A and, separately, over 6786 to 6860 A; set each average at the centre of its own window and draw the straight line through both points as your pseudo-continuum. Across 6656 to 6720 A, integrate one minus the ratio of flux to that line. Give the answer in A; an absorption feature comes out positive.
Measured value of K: 2.1 A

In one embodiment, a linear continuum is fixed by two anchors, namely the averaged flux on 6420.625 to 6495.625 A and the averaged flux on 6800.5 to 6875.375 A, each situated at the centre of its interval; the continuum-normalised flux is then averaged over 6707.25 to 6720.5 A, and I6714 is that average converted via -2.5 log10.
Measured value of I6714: 0.10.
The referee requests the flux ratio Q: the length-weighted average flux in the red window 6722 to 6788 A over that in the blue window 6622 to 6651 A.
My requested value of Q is 0.9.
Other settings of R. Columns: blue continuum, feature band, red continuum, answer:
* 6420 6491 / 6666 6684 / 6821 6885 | 0.04 mag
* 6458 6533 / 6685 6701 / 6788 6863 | 0.06 mag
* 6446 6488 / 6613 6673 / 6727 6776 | -0.05 mag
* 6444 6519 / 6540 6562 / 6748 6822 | 0.03 mag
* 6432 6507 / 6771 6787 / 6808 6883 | 0.08 mag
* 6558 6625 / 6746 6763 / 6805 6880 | 0.03 mag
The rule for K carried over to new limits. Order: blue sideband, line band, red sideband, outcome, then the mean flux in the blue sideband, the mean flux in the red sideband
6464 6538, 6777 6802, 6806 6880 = 1.03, 9.97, 9.38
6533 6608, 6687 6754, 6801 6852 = 4.01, 9.65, 9.51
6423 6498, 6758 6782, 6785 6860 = 0.91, 9.2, 9.43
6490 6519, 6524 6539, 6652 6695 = -1.18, 9.72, 8.91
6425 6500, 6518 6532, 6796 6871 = -1.85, 9.22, 9.47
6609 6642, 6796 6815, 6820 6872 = 0.84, 9.23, 9.62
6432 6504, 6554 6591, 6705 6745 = -2.90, 9.23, 8.64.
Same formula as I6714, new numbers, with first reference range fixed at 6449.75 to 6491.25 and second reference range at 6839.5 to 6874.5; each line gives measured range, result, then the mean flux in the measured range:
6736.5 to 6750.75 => 0.122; 8.48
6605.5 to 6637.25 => 0.022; 9.28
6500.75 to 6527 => -0.073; 10.1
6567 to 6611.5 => -0.037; 9.78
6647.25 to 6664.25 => -0.010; 9.56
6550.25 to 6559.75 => 0.052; 9.01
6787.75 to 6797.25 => 0.044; 9.12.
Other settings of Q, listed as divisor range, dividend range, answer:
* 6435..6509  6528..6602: 1.04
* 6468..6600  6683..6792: 0.91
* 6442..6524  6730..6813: 0.94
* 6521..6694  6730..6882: 0.97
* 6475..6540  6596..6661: 0.94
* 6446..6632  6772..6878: 0.97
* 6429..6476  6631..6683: 1.04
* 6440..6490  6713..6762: 0.93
